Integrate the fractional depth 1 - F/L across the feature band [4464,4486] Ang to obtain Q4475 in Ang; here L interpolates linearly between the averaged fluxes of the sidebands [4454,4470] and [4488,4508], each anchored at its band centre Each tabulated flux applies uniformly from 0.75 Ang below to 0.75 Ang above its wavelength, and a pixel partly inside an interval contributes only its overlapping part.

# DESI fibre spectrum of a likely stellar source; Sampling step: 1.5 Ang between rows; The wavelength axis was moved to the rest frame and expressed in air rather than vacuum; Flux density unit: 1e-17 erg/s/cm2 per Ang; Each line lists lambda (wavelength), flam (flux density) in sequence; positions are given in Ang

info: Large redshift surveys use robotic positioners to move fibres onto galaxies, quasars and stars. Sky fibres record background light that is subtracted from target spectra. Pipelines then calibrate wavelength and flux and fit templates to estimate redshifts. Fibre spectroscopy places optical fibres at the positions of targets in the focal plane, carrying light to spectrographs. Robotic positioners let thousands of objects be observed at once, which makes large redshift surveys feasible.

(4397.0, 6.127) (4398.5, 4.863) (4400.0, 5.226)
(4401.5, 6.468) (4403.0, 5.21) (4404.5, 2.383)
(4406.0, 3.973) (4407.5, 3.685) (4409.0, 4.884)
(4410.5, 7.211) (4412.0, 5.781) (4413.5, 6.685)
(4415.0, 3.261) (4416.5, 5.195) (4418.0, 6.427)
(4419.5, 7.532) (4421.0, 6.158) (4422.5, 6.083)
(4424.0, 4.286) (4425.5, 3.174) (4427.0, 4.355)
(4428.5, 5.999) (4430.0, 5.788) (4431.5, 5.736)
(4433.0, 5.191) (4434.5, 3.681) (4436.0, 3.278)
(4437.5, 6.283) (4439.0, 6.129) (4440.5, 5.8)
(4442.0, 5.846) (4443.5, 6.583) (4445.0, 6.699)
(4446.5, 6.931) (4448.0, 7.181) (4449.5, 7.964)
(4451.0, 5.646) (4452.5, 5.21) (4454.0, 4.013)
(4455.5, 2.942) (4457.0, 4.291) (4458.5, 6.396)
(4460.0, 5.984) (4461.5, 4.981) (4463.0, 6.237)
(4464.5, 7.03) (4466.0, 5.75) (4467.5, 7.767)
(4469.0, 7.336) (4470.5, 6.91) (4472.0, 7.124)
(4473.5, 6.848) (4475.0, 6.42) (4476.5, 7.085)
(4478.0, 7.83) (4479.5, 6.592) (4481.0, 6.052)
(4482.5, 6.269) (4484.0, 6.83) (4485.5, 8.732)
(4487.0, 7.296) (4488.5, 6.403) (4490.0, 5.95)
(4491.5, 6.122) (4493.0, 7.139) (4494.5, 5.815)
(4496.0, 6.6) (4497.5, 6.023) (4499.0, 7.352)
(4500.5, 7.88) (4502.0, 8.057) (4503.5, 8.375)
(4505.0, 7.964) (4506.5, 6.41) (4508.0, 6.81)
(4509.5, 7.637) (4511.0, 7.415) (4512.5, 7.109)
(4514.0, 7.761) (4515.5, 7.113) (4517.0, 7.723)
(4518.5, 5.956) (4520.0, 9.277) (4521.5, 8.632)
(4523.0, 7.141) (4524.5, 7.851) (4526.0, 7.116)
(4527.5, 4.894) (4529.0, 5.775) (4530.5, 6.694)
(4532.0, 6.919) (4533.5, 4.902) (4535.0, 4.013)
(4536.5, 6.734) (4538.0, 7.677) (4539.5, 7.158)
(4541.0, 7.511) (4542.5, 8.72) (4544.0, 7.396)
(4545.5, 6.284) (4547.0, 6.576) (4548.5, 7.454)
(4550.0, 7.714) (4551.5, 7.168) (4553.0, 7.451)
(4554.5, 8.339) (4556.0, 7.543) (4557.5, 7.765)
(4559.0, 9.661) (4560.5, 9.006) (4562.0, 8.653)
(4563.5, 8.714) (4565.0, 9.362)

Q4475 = -2.65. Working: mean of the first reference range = 5.8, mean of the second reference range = 6.93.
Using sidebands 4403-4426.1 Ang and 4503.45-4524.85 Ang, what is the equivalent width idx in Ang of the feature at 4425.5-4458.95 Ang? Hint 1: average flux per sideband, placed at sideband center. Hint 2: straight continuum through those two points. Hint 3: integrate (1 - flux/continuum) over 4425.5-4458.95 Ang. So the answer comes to 1.8 Ang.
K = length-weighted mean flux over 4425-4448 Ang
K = 5.51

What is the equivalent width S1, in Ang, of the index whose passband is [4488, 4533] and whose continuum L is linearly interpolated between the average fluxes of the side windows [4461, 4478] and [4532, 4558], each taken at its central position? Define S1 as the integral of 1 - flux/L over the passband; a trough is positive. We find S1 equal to -0.8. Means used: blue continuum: 6.76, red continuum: 7.07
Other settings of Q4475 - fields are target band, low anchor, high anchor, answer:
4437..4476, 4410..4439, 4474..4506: -0.1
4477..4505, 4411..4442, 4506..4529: -1.3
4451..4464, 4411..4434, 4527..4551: 1.6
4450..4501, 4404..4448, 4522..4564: -1.6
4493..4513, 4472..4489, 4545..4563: 0.1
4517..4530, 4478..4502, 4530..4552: -0.5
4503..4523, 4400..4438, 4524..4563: -2.5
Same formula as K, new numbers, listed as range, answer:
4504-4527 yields 7.44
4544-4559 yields 7.48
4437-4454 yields 6.29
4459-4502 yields 6.75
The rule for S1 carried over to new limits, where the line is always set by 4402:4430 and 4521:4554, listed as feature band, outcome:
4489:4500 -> -0.3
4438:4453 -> -2.3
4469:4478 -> -1.5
